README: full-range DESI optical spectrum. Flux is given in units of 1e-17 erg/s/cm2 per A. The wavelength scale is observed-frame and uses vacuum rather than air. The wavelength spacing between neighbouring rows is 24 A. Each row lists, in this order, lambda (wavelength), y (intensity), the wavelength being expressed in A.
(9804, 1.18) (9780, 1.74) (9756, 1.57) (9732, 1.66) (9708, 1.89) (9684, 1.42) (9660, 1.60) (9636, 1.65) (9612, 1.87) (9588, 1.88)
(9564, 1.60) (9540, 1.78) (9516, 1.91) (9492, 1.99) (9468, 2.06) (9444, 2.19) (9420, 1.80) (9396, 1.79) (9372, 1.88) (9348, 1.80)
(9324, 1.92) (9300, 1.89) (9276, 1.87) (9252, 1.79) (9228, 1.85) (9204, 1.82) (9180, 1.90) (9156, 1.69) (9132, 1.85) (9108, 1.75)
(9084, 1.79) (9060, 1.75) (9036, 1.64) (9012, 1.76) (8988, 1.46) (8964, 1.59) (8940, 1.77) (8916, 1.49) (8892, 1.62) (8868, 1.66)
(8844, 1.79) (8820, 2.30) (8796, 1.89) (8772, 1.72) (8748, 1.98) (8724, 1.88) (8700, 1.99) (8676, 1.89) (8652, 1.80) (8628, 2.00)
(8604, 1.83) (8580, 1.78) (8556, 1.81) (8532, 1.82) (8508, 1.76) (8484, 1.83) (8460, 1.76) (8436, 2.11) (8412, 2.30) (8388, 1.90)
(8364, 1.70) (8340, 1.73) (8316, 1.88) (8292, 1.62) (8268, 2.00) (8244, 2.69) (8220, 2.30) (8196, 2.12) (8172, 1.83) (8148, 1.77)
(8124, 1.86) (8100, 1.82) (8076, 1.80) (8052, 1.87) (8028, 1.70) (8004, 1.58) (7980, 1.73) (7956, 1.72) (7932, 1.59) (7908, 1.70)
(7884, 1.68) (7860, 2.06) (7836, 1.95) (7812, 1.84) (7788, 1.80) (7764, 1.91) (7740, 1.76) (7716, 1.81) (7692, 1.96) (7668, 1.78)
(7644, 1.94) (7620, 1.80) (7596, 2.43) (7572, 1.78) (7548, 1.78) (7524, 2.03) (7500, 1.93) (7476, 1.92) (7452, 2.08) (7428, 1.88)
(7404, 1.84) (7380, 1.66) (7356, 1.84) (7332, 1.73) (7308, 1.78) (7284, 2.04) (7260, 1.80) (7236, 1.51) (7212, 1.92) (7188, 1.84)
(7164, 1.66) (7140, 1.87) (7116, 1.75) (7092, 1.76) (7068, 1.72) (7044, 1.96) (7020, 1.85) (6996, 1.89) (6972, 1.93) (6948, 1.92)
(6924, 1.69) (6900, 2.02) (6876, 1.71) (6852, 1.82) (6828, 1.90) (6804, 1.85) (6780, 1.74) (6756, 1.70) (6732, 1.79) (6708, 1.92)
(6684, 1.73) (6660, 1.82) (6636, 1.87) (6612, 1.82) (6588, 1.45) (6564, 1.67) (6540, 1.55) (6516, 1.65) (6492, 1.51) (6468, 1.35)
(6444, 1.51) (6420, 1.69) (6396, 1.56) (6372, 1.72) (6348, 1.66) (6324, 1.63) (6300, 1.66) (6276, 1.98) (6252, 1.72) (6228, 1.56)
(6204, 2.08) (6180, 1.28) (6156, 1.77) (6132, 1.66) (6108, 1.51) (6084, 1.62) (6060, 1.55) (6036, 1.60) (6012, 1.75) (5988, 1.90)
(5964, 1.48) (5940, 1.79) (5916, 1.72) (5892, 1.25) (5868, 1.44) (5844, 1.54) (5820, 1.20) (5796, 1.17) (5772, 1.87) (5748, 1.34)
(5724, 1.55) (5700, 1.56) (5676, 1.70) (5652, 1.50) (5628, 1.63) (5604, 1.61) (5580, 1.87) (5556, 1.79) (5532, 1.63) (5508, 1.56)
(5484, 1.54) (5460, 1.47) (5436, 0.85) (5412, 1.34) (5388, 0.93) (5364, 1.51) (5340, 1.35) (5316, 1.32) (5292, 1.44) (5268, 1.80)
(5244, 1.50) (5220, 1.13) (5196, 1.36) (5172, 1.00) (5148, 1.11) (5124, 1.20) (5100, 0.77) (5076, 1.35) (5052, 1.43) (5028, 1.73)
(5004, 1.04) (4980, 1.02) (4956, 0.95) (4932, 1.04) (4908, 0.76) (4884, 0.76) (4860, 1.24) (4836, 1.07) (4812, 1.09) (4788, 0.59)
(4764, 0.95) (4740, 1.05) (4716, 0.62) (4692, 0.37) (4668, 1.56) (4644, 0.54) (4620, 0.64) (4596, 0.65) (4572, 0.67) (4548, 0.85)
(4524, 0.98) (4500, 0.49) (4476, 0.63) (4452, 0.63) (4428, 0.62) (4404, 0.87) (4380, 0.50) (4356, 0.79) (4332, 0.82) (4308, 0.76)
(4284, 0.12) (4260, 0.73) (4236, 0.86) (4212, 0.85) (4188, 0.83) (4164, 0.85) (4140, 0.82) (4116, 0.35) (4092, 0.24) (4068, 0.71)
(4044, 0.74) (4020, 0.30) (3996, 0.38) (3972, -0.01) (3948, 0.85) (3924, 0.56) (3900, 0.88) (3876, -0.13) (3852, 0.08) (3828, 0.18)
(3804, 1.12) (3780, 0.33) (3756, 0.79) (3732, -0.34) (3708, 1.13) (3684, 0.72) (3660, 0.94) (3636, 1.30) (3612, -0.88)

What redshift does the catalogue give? 0.25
